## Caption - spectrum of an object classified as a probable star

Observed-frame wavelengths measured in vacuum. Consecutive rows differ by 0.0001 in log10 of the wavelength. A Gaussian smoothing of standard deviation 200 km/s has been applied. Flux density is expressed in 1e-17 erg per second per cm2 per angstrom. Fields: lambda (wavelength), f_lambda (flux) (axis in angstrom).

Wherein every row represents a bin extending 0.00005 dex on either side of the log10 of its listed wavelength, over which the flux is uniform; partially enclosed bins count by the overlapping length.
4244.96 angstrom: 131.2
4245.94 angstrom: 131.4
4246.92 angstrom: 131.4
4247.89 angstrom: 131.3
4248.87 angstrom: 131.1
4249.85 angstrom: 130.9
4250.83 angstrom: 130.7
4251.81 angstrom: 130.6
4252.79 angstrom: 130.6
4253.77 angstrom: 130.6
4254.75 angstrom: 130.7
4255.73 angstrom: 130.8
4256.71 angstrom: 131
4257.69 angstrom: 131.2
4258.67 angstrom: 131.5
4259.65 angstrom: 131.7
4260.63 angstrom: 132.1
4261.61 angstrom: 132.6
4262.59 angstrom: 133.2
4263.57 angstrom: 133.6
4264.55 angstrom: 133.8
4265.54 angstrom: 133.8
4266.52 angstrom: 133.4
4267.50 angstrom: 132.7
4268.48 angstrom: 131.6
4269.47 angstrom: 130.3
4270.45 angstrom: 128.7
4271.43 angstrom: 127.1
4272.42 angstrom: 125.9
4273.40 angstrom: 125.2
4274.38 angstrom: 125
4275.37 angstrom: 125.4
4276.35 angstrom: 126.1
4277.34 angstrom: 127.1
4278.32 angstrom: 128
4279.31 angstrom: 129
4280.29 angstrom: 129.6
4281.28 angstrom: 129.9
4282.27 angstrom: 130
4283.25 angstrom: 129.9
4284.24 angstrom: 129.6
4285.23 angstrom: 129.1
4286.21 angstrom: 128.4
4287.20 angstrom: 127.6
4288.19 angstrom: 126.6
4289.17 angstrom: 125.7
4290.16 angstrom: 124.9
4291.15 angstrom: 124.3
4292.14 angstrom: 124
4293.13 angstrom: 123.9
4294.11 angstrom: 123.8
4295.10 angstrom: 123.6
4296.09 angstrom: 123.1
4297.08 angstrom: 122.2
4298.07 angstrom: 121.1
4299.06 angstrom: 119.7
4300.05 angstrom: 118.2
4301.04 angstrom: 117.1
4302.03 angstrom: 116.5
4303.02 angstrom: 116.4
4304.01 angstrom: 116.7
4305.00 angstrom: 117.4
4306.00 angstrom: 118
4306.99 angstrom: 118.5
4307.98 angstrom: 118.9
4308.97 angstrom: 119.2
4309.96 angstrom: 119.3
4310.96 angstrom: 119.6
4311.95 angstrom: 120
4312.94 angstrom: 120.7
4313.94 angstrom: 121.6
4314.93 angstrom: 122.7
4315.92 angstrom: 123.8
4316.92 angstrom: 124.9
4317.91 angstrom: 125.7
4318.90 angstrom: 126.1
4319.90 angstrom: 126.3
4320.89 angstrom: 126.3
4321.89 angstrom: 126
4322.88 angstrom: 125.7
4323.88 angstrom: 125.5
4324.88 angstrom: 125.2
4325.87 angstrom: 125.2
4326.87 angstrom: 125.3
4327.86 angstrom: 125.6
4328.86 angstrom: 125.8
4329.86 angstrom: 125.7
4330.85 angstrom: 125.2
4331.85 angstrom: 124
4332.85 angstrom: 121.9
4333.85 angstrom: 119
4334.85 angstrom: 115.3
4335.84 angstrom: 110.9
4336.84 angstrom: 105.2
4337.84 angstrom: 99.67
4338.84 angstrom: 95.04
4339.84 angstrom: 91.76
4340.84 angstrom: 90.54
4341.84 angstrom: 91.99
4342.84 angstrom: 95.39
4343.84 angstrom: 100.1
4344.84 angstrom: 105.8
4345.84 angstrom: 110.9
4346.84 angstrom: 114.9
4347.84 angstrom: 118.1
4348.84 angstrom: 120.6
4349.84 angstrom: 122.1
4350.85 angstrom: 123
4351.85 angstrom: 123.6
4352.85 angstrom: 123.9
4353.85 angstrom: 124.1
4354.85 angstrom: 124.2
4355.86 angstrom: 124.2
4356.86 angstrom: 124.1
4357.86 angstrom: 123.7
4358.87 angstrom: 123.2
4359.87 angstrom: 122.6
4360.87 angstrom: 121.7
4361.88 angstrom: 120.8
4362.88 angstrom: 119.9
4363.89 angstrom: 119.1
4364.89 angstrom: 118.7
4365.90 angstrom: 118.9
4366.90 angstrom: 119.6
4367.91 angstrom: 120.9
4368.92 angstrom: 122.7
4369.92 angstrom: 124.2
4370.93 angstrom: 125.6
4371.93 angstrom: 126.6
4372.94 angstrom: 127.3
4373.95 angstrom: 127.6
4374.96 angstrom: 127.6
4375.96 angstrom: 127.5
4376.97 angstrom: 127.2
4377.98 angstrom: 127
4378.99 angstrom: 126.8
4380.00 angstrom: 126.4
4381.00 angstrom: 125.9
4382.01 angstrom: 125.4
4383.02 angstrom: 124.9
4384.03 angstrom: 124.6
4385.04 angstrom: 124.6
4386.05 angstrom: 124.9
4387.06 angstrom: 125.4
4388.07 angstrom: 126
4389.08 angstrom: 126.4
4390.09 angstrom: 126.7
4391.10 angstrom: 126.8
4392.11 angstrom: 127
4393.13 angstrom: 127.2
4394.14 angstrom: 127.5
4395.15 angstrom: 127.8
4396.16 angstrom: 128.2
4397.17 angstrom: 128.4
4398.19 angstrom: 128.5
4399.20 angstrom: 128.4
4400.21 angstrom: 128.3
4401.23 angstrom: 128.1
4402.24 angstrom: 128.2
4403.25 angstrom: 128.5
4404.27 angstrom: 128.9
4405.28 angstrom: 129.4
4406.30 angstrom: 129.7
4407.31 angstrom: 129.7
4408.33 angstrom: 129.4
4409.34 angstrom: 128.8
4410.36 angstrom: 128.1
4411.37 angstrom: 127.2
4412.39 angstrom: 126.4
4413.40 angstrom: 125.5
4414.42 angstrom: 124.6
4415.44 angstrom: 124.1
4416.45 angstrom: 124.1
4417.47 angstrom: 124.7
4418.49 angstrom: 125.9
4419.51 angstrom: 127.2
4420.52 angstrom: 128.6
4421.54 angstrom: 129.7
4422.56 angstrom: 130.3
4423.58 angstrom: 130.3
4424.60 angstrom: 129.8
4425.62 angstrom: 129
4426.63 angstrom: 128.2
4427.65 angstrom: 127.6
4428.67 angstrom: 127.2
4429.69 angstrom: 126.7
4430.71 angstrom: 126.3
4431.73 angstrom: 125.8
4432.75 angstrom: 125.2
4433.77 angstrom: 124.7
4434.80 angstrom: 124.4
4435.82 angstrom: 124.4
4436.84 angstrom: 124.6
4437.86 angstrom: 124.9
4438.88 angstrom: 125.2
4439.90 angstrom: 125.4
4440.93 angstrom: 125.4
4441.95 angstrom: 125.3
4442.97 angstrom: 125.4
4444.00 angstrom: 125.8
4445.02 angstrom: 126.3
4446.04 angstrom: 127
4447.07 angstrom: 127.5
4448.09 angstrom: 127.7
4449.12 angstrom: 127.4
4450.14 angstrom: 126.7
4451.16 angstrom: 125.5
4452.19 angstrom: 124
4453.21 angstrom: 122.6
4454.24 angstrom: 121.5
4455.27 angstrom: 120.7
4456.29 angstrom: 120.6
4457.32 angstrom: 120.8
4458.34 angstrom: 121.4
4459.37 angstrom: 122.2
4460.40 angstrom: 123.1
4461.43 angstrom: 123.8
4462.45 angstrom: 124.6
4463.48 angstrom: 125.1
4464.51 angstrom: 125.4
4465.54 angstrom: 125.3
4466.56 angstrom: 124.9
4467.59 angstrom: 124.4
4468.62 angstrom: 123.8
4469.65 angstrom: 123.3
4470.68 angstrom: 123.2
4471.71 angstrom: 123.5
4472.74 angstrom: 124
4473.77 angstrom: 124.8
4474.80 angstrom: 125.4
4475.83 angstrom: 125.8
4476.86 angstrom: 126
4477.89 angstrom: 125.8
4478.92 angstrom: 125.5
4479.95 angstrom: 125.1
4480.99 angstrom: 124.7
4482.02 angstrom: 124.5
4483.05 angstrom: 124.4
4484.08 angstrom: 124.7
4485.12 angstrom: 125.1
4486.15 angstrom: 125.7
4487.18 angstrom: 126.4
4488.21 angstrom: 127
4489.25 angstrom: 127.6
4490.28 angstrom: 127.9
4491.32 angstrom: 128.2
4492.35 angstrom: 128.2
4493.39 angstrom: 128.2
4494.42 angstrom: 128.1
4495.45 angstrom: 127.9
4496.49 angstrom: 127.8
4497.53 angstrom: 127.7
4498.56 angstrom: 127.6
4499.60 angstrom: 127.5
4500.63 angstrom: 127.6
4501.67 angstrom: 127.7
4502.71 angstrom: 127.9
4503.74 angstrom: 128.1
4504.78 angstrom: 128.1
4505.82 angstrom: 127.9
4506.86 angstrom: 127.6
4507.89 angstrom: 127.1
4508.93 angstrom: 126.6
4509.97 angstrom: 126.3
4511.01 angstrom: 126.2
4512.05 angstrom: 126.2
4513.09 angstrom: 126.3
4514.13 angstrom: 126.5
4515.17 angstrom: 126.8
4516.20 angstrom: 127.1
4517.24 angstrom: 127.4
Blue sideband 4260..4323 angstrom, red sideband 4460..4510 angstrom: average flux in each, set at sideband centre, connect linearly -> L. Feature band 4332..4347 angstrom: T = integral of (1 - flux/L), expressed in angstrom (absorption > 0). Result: 2.5 angstrom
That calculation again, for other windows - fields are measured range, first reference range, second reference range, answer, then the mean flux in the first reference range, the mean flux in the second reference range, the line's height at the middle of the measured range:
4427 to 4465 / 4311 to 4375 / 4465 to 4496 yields -0.3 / 119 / 126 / 124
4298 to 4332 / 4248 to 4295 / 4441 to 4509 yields 1.7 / 129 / 126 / 128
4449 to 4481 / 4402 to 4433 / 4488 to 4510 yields 0.9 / 128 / 128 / 128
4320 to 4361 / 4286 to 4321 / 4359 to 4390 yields 2.1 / 122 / 124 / 123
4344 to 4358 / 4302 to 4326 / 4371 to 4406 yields 0.5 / 122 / 127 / 124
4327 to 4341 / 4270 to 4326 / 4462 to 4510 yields 1.2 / 124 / 126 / 124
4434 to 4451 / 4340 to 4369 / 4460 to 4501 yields -0.4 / 116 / 126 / 123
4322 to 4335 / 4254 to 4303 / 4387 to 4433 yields 0.3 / 127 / 128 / 128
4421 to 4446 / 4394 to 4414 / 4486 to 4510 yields 0.3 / 128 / 128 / 128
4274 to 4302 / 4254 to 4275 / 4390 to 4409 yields 1.1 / 131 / 128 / 130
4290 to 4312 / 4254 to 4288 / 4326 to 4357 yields 0.6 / 130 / 114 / 123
